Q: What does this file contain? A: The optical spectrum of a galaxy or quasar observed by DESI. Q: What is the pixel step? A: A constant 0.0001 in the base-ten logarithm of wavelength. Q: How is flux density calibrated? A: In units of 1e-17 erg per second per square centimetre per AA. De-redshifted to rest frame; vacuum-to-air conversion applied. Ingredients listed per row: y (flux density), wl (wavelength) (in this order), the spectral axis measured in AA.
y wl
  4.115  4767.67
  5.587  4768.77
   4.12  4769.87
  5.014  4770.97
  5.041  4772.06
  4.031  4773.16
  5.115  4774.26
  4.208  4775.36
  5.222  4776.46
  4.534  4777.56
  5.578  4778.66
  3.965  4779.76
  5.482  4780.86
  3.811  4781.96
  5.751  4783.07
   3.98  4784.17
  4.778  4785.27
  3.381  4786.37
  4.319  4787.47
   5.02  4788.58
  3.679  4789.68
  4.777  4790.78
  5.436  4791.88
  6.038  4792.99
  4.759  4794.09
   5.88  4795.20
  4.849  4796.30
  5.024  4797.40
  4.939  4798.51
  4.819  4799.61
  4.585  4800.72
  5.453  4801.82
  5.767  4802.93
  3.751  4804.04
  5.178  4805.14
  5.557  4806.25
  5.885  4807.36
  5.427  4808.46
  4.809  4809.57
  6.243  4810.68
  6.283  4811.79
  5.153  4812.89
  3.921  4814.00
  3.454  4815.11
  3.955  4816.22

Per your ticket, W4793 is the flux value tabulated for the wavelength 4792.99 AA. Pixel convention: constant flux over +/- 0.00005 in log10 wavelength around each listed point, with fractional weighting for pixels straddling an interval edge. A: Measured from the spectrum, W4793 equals 6.038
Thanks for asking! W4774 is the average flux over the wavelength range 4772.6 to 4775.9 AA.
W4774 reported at 4.45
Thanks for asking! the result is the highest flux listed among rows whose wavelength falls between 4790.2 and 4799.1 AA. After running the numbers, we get 6.038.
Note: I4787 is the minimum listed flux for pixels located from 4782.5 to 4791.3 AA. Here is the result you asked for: 3.381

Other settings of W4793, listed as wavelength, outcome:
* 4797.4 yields 5.024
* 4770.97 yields 5.014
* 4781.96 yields 3.811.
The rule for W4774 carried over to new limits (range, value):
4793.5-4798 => 5.14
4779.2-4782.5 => 4.43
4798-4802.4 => 4.96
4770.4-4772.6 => 5.04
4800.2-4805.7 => 4.95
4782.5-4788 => 4.44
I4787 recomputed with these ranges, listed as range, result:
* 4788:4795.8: 3.679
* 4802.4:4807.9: 3.751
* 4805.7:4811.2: 4.809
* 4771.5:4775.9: 4.031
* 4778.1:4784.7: 3.811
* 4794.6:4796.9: 4.849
